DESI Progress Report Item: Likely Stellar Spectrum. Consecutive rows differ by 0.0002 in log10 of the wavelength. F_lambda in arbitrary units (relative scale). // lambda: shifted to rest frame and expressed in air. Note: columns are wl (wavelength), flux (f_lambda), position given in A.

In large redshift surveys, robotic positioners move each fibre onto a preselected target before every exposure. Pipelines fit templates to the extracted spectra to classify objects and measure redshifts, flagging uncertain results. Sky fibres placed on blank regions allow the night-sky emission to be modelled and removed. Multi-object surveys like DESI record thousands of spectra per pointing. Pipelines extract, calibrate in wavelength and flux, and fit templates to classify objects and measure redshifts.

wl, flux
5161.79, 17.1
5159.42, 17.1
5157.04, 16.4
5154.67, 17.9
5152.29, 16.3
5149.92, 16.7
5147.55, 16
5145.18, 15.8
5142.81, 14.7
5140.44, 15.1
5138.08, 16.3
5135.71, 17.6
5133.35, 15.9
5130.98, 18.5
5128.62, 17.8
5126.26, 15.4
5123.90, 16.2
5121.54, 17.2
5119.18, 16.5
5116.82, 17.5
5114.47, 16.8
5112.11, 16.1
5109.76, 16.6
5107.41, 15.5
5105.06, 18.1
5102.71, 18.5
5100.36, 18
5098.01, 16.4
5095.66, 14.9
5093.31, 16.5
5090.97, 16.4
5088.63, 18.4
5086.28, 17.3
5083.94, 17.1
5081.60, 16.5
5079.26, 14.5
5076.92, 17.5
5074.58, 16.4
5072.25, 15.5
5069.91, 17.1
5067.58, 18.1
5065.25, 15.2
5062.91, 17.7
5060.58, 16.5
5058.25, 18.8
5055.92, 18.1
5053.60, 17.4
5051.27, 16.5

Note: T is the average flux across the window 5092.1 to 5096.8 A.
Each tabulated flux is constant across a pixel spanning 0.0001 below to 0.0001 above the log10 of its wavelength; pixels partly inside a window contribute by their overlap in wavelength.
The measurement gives 15.7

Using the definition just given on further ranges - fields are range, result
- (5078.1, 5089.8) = 16.8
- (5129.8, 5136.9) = 17.3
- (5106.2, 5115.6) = 16.3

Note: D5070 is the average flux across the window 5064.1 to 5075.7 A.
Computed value 16.5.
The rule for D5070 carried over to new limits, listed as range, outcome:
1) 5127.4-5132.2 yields 18.1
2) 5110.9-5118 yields 16.8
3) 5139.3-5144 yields 14.9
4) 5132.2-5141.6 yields 16.2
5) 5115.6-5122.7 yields 17.1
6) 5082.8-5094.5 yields 17.1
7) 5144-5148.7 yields 15.9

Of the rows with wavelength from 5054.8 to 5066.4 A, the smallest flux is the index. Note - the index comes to 15.2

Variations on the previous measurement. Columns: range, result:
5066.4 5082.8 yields 14.5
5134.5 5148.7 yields 14.7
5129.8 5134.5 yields 15.9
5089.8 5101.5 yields 14.9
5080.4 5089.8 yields 16.5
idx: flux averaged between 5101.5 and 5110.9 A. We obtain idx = 17.2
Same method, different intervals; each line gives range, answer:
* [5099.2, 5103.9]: 18.2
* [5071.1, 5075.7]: 16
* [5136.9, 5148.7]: 15.6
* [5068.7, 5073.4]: 16.3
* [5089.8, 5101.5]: 16.4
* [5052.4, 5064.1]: 17.7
